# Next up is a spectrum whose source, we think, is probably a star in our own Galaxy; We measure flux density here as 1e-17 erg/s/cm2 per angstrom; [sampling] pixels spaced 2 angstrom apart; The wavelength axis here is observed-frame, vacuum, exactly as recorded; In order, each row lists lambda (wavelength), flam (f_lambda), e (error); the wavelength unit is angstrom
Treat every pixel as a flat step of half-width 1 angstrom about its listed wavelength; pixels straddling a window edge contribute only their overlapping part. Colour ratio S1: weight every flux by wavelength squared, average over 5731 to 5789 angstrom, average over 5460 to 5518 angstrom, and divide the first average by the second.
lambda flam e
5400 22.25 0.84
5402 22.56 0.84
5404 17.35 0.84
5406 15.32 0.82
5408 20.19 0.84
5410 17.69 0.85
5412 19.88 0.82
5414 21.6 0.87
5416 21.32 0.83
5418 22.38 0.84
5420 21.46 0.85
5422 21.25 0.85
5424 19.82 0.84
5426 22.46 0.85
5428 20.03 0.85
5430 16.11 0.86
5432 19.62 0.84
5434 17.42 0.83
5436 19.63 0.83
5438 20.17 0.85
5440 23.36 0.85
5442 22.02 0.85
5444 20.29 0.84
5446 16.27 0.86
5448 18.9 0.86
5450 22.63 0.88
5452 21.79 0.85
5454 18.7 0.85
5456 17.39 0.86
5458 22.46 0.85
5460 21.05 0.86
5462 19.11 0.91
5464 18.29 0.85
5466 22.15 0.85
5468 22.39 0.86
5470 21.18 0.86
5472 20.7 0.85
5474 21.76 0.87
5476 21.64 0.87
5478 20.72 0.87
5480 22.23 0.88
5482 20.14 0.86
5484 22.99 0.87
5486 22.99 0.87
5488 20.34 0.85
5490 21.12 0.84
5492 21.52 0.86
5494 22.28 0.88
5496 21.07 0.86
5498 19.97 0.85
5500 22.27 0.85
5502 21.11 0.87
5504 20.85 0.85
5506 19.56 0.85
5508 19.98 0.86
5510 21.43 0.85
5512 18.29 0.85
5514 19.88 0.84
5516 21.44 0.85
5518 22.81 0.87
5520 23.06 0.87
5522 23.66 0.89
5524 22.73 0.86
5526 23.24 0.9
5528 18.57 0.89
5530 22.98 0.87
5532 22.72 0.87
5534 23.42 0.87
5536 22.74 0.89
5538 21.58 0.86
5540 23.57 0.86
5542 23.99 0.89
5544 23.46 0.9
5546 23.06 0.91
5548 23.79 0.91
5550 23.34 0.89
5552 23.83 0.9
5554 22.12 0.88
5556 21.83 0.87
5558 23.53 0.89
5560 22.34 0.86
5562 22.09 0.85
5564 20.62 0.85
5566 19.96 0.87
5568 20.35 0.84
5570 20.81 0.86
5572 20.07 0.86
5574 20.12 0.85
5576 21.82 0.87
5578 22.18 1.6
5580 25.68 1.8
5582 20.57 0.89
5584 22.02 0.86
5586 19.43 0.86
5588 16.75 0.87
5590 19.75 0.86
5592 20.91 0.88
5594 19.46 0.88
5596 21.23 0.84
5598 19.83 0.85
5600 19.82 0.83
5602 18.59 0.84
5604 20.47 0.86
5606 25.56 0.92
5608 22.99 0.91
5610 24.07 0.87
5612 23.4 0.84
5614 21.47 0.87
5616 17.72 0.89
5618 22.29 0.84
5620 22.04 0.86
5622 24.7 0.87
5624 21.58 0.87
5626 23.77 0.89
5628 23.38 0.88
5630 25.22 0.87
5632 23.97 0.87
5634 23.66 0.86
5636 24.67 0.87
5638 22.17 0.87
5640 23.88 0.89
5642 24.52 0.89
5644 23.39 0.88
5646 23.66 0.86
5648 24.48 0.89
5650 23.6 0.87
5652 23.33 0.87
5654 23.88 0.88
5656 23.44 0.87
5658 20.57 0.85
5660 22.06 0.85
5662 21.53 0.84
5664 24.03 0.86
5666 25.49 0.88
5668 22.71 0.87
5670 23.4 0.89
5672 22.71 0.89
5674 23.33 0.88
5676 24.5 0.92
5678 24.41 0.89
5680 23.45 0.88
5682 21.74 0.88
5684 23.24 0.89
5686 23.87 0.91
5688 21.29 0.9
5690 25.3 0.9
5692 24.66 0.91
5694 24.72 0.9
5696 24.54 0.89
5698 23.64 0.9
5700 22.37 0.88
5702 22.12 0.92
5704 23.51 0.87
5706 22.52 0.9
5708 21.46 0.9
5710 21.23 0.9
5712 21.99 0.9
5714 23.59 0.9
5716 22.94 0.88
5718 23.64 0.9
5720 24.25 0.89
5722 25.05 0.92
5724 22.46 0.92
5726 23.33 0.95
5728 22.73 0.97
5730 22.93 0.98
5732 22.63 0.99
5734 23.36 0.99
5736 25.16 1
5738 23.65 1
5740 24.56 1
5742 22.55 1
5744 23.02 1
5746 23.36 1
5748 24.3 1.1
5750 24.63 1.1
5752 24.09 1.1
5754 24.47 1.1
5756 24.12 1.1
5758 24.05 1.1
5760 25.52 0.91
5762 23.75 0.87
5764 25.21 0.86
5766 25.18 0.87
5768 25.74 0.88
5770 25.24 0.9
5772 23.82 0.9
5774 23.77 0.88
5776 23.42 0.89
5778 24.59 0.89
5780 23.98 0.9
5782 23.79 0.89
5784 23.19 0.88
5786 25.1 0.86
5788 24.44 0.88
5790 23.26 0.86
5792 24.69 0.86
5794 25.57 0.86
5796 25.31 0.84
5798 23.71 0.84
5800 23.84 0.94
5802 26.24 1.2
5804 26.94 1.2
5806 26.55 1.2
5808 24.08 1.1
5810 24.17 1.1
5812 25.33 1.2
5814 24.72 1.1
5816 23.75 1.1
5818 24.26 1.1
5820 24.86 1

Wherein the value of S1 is 1.3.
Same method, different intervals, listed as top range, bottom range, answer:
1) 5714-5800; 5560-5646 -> 1.16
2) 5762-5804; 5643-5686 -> 1.10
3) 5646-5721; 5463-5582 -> 1.13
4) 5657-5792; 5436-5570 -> 1.19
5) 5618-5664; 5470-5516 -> 1.17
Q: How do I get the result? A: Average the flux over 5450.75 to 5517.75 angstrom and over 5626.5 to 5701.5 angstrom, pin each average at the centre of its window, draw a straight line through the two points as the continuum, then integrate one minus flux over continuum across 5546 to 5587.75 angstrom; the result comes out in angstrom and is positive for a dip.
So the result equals 0.6 angstrom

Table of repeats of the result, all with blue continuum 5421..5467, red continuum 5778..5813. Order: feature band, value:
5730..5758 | 0.3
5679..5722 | 0.5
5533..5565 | -2.1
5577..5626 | 1.6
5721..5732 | 0.3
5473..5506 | -1.2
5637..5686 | -0.8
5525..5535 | -0.5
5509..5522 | -0.2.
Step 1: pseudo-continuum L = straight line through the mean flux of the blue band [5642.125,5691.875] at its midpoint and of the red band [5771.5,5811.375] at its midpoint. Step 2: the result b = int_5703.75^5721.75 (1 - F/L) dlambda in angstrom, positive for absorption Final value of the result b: 0.7 angstrom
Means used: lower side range 23.4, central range 22.9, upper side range 24.5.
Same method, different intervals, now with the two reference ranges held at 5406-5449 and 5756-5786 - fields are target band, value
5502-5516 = 0.6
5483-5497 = -0.7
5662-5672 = -0.2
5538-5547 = -0.8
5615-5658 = -1.1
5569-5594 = 1.3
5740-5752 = 0.2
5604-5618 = 0.0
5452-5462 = 0.2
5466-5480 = -0.6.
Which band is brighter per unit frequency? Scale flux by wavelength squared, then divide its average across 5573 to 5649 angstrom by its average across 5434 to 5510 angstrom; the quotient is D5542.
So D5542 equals 1.1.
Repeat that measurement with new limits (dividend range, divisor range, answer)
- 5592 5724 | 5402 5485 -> 1.22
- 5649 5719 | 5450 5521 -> 1.18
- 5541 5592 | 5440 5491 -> 1.08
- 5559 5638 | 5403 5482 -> 1.13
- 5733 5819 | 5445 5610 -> 1.25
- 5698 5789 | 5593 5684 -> 1.08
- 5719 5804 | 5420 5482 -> 1.32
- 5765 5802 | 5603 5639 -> 1.13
